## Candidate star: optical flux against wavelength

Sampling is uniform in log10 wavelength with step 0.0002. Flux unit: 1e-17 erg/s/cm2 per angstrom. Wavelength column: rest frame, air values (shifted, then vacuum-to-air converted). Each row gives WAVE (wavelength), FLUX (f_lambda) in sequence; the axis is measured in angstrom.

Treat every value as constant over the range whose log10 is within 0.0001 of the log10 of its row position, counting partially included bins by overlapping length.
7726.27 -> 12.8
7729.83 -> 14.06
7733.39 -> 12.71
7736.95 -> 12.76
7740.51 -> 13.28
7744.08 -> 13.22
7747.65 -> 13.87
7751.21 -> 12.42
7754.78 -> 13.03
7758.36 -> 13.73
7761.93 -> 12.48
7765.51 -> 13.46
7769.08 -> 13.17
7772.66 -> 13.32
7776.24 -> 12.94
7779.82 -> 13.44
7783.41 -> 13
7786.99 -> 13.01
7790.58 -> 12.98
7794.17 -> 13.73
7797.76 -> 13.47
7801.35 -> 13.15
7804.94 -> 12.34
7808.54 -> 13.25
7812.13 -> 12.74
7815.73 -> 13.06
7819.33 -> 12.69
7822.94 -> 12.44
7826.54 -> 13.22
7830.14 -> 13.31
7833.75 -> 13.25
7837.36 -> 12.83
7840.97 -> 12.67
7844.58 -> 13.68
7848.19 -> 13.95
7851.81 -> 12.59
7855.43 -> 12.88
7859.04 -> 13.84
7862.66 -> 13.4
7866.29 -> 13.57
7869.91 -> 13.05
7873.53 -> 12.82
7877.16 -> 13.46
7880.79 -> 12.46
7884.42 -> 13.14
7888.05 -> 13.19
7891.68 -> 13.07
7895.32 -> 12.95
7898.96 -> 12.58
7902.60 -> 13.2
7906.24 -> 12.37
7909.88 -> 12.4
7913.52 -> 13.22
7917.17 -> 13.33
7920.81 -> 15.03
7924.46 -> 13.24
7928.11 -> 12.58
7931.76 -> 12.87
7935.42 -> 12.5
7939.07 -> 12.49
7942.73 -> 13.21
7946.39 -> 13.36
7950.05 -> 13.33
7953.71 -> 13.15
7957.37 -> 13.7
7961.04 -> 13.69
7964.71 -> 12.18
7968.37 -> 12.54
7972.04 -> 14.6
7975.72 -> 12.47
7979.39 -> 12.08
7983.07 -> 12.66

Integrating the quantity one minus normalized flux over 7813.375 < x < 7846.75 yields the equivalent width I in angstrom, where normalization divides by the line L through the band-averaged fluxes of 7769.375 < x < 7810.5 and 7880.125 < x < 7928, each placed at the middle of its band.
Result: 0.3 angstrom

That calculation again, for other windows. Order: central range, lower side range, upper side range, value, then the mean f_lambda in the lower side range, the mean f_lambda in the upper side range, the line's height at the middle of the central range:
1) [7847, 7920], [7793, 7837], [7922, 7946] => -0.75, 13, 12.9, 13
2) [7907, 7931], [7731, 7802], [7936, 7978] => -0.19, 13.2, 13.1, 13.1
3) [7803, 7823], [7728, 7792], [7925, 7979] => 0.52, 13.2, 13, 13.1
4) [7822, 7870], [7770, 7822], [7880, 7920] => -0.70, 13.1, 13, 13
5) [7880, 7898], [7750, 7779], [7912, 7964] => 0.31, 13.1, 13.2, 13.2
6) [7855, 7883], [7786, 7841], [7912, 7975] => -0.20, 13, 13.2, 13.1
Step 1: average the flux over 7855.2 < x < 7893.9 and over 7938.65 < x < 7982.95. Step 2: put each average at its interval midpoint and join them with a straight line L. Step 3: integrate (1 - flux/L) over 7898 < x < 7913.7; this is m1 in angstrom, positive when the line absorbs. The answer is 0.51 angstrom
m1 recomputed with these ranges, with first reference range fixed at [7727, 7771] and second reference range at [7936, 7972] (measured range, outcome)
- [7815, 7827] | 0.33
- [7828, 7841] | 0.09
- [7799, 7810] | 0.19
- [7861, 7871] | -0.16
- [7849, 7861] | -0.02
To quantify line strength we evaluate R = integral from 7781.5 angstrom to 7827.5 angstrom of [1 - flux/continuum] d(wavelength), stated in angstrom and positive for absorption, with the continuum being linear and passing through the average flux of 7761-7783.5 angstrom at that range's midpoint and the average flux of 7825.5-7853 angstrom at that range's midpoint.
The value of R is 0.6 angstrom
